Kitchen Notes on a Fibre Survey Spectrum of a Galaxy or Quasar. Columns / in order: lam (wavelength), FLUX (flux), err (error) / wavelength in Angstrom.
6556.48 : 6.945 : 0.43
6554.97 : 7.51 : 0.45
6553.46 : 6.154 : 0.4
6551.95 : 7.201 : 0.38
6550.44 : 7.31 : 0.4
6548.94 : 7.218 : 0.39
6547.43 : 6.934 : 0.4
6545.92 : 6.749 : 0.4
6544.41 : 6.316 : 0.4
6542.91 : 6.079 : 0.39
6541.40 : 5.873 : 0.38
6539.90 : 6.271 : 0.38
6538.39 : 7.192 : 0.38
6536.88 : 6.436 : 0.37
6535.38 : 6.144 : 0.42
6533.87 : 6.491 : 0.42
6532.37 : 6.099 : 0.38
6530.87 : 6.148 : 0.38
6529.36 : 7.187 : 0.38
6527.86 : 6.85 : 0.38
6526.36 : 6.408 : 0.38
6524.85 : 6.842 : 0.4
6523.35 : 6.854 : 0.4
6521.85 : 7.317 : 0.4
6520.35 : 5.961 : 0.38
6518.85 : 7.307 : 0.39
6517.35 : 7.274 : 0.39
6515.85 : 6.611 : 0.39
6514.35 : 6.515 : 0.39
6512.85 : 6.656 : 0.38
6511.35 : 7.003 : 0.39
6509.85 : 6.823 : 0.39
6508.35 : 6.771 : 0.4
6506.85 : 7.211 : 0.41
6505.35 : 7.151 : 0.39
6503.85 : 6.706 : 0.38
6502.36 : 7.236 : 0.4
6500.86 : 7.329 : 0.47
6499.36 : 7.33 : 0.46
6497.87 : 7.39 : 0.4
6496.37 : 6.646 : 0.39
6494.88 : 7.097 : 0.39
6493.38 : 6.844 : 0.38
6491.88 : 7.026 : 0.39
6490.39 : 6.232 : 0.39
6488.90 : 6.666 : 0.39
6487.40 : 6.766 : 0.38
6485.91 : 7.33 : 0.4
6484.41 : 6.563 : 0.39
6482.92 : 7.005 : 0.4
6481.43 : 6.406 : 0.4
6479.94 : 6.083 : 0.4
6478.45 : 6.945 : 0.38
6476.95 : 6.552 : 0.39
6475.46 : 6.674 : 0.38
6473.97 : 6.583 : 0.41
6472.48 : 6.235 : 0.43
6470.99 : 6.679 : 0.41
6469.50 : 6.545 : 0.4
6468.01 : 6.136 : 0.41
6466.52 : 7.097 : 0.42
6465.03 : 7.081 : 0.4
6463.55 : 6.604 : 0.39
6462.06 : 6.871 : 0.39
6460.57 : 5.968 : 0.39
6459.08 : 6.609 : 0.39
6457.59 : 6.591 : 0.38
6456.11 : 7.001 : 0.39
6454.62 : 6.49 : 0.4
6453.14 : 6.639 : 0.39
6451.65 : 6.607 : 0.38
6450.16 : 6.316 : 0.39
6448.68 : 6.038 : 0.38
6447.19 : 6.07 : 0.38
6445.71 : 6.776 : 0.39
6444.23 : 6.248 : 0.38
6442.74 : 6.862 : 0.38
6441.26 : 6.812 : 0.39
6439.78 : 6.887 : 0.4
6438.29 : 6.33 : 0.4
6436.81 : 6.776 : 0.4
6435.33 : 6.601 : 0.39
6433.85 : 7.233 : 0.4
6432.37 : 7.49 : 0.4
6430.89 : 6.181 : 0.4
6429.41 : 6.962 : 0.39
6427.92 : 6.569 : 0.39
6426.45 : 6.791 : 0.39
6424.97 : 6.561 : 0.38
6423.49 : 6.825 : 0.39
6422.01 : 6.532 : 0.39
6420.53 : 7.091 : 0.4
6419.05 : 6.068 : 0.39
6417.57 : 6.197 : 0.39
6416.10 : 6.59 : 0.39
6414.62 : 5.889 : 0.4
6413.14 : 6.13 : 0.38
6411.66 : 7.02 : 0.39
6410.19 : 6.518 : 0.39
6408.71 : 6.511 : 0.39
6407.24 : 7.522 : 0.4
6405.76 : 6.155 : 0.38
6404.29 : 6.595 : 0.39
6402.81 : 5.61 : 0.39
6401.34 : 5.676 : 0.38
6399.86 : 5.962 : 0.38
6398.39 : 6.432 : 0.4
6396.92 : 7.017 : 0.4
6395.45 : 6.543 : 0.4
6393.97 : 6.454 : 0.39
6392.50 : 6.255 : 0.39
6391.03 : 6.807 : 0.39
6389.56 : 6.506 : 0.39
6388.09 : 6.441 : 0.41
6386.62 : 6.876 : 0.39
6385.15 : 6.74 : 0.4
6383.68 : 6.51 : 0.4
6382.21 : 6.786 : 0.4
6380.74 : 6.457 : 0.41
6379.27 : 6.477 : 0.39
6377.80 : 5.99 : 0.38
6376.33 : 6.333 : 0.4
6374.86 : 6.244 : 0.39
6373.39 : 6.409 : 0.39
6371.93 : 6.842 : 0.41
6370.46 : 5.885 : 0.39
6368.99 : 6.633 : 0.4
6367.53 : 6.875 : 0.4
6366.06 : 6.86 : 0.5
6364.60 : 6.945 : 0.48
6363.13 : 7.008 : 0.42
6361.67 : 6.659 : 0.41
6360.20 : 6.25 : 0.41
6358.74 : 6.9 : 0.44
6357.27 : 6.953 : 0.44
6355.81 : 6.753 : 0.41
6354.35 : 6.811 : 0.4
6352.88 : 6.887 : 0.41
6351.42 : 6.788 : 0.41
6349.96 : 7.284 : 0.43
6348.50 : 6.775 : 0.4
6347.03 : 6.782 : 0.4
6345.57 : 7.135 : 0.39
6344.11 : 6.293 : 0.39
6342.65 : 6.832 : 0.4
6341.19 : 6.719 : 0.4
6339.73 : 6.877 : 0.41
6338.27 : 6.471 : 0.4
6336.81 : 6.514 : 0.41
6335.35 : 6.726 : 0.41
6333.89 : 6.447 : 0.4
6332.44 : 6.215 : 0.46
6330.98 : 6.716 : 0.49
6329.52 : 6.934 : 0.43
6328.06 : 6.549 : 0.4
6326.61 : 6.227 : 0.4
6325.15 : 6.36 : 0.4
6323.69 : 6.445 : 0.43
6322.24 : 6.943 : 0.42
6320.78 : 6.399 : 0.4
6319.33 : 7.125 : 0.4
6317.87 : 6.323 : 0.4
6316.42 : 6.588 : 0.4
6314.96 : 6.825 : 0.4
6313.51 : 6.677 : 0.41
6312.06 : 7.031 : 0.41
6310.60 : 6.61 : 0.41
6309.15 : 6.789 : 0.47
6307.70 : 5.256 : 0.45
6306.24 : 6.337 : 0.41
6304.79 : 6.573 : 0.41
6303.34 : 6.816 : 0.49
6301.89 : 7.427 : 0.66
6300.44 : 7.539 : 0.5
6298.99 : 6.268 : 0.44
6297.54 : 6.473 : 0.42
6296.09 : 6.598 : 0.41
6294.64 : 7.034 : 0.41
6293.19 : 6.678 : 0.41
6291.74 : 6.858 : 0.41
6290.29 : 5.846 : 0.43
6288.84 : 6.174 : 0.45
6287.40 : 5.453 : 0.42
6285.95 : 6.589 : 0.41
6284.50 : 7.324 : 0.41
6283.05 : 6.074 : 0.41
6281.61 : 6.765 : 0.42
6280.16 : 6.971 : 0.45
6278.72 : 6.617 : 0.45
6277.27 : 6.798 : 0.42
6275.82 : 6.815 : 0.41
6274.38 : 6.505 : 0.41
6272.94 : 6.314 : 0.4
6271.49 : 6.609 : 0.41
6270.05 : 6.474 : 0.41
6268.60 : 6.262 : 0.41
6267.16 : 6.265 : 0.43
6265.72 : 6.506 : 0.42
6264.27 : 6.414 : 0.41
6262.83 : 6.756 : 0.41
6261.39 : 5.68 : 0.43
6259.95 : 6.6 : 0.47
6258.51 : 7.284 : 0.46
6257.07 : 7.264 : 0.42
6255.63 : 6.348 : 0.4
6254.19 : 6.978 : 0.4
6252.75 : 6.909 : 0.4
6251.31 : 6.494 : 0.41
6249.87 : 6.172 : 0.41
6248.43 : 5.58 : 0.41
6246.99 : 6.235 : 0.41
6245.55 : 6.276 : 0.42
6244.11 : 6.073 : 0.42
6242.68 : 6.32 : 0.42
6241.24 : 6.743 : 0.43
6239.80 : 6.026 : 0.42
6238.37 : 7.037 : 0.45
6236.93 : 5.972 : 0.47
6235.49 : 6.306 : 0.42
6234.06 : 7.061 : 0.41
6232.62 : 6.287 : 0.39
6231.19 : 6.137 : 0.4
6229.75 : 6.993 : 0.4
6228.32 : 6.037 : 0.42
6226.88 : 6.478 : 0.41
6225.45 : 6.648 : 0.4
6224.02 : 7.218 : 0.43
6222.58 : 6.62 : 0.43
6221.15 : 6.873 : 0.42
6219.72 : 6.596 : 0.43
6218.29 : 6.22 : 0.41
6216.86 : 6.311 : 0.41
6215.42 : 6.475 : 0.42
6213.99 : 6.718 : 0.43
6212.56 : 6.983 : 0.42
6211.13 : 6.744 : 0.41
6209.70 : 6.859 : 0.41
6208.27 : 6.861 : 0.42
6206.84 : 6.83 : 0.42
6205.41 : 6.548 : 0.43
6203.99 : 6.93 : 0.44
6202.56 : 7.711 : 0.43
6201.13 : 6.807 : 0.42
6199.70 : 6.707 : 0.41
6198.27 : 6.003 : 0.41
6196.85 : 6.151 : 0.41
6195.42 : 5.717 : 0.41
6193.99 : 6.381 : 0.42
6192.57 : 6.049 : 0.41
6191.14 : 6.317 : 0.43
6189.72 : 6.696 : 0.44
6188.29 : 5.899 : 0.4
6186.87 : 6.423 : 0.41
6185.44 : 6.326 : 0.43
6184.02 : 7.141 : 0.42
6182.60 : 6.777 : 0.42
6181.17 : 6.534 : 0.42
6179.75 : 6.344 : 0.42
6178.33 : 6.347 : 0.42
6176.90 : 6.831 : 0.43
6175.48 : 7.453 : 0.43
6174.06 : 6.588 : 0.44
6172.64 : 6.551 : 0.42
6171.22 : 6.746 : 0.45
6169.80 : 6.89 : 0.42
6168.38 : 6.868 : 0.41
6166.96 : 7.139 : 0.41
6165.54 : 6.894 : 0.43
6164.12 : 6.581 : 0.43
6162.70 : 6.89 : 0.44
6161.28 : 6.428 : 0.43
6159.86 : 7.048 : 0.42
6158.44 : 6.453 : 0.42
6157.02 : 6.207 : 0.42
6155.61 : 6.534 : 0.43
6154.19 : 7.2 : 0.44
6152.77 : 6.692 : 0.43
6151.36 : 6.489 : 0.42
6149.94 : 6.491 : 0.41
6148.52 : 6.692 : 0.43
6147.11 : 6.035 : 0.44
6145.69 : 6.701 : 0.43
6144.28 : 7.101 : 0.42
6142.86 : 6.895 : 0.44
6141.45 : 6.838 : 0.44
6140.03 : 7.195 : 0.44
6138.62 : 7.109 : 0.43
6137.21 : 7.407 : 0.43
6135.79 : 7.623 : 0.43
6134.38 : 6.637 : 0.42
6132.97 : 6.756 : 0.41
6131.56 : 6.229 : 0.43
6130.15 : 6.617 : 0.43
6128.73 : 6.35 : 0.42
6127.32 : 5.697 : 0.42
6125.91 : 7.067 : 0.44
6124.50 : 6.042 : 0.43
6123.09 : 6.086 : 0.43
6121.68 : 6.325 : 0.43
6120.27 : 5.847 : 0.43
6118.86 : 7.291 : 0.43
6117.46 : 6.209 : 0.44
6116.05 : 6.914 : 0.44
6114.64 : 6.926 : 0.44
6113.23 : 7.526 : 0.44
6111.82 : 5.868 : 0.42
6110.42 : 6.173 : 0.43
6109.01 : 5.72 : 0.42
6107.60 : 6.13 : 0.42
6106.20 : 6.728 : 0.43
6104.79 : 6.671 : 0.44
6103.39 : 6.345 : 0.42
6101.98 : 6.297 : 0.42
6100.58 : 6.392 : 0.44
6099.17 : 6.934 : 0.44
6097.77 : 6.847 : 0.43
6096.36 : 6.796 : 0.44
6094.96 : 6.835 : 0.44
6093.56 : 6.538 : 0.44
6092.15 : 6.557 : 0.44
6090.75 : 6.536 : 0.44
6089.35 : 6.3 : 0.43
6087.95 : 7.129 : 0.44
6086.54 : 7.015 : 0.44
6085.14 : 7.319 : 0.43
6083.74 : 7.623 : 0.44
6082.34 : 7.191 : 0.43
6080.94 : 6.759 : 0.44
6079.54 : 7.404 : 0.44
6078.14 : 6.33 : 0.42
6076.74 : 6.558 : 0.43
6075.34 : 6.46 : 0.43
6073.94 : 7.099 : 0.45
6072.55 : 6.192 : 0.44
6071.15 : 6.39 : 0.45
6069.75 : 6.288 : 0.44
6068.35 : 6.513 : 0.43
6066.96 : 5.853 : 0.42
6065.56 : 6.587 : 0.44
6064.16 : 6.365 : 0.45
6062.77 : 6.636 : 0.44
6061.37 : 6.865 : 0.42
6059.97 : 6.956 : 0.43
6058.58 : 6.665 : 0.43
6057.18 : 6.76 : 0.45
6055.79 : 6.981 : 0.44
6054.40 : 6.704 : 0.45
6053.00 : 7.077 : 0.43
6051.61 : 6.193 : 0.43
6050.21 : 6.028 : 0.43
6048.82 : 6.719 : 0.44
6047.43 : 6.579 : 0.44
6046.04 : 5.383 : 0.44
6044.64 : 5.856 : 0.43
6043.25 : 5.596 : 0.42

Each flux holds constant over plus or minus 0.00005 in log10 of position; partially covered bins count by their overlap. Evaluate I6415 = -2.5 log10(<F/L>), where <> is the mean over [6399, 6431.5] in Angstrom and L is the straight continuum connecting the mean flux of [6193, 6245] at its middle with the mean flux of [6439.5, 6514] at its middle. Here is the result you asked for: 0.038 mag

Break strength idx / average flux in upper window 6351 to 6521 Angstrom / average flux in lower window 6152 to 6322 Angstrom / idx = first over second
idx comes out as 1.0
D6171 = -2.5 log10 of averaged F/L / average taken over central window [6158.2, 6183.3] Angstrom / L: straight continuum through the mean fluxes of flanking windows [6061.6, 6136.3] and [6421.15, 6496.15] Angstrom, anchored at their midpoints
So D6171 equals -0.02 mag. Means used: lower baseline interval 6.59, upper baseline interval 6.66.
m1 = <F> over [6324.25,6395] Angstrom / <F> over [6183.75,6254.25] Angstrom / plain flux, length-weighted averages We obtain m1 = 1.0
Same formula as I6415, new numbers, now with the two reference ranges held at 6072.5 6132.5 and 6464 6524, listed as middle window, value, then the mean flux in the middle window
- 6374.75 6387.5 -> 0.04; 6.5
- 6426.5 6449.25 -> 0.02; 6.67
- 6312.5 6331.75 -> 0.02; 6.63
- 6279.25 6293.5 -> 0.04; 6.47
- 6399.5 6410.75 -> 0.07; 6.32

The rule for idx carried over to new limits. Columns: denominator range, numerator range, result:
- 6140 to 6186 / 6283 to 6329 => 0.98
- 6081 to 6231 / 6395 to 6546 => 1.00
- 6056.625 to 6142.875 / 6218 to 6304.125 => 0.99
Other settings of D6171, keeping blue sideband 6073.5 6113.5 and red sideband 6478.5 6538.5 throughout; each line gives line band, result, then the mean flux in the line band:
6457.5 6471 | 0.03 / 6.61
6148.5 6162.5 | 0.01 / 6.63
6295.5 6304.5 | -0.02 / 6.85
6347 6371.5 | 0.00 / 6.77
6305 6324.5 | 0.03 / 6.56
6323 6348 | 0.02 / 6.6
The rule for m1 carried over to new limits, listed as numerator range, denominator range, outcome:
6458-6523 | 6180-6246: 1.04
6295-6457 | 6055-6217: 0.99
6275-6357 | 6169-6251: 1.02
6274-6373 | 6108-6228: 1.00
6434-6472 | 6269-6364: 0.99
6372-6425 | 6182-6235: 0.98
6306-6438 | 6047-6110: 0.99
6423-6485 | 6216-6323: 1.01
